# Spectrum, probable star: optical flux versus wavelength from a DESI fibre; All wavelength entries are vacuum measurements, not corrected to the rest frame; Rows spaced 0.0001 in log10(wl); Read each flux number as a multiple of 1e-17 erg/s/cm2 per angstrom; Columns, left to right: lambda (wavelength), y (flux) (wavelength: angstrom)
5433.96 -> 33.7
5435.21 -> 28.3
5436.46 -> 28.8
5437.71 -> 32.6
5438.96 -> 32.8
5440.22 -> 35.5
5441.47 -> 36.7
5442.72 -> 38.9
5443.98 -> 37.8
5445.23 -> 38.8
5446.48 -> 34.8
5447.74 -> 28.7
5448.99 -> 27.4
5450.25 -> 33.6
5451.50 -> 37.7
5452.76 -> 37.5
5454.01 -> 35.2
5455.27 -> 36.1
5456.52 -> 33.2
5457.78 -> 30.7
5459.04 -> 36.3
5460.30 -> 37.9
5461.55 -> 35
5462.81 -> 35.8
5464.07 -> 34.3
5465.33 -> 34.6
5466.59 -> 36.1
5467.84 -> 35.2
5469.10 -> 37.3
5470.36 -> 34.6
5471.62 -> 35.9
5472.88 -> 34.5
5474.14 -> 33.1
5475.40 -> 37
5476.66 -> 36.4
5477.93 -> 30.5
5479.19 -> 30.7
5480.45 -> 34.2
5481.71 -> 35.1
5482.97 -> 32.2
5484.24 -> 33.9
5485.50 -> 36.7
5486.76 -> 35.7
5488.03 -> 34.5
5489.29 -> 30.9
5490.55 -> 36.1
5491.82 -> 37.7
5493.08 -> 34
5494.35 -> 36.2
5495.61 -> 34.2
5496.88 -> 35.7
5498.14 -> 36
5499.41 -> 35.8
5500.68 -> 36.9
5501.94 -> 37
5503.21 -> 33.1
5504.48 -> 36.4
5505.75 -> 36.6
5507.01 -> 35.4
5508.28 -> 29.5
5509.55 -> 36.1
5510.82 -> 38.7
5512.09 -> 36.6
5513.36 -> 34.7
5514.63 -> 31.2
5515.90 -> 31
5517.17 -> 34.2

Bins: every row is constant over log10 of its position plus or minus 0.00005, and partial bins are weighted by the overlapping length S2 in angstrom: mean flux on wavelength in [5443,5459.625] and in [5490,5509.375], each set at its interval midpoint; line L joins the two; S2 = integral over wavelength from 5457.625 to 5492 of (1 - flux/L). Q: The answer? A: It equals 0.2 angstrom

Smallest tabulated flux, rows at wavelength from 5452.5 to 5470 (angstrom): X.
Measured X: 30.7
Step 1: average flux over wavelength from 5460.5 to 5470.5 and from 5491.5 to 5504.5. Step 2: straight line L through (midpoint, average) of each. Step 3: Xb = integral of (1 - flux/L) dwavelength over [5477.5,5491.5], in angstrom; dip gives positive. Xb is 0.7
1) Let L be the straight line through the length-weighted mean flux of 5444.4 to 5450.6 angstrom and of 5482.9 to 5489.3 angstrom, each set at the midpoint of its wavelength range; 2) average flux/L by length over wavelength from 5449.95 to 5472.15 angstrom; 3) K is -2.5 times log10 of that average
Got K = -0.07 mag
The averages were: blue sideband 32.8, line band 35.4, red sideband 34.4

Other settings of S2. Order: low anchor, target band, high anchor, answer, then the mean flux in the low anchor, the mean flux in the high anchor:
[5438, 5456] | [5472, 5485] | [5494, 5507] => 0.60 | 35.1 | 35.8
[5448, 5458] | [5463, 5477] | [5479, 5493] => -0.48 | 33.9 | 34.5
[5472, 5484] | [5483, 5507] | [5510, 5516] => -0.75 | 33.8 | 34.8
